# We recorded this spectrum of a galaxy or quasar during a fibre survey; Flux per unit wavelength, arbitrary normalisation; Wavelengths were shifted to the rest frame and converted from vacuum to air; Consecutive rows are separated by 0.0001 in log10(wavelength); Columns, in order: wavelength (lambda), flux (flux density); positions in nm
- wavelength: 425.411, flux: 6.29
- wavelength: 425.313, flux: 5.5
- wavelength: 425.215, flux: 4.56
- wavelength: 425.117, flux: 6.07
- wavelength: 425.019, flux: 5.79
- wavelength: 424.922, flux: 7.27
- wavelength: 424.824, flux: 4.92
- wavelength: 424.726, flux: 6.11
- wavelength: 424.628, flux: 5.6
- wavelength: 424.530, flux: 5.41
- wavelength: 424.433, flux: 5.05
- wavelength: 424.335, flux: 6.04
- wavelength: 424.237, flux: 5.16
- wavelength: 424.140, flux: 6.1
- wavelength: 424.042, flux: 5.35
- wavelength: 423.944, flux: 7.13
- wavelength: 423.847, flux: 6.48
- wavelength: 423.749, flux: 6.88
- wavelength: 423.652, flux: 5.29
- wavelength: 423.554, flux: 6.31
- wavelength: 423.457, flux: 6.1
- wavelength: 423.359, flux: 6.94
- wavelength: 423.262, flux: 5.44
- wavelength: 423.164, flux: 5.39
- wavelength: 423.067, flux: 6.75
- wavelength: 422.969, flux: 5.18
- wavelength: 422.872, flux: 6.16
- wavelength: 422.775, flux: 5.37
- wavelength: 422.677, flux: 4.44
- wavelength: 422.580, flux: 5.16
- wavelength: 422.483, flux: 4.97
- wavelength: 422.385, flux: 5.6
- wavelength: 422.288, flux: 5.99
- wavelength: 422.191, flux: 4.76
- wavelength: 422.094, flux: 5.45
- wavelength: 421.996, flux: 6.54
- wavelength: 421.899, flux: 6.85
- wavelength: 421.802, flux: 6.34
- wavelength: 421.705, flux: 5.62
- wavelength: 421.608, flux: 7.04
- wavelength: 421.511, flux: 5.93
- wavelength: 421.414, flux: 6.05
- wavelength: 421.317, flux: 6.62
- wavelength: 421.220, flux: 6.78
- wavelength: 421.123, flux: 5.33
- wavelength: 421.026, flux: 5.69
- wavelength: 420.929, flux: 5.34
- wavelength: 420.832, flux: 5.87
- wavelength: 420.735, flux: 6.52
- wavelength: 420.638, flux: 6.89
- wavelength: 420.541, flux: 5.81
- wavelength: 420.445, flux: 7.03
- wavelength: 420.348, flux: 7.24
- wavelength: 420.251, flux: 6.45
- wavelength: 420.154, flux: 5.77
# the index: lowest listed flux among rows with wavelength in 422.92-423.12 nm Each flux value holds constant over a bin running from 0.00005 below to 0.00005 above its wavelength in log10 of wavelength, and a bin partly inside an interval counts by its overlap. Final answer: 5.18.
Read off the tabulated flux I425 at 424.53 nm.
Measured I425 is 5.41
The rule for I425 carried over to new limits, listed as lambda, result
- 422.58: 5.16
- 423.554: 6.31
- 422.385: 5.6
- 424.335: 6.04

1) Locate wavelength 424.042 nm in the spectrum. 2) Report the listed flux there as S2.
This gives 5.35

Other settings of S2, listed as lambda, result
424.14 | 6.1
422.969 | 5.18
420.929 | 5.34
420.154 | 5.77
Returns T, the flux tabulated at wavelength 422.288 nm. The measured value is 5.99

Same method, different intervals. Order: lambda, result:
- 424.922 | 7.27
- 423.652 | 5.29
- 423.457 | 6.1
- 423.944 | 7.13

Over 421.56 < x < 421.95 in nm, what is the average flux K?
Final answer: 6.47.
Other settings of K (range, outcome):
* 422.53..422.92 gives 5.28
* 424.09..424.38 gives 5.76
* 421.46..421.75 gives 6.21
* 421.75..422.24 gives 5.99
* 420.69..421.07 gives 5.85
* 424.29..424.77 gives 5.63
